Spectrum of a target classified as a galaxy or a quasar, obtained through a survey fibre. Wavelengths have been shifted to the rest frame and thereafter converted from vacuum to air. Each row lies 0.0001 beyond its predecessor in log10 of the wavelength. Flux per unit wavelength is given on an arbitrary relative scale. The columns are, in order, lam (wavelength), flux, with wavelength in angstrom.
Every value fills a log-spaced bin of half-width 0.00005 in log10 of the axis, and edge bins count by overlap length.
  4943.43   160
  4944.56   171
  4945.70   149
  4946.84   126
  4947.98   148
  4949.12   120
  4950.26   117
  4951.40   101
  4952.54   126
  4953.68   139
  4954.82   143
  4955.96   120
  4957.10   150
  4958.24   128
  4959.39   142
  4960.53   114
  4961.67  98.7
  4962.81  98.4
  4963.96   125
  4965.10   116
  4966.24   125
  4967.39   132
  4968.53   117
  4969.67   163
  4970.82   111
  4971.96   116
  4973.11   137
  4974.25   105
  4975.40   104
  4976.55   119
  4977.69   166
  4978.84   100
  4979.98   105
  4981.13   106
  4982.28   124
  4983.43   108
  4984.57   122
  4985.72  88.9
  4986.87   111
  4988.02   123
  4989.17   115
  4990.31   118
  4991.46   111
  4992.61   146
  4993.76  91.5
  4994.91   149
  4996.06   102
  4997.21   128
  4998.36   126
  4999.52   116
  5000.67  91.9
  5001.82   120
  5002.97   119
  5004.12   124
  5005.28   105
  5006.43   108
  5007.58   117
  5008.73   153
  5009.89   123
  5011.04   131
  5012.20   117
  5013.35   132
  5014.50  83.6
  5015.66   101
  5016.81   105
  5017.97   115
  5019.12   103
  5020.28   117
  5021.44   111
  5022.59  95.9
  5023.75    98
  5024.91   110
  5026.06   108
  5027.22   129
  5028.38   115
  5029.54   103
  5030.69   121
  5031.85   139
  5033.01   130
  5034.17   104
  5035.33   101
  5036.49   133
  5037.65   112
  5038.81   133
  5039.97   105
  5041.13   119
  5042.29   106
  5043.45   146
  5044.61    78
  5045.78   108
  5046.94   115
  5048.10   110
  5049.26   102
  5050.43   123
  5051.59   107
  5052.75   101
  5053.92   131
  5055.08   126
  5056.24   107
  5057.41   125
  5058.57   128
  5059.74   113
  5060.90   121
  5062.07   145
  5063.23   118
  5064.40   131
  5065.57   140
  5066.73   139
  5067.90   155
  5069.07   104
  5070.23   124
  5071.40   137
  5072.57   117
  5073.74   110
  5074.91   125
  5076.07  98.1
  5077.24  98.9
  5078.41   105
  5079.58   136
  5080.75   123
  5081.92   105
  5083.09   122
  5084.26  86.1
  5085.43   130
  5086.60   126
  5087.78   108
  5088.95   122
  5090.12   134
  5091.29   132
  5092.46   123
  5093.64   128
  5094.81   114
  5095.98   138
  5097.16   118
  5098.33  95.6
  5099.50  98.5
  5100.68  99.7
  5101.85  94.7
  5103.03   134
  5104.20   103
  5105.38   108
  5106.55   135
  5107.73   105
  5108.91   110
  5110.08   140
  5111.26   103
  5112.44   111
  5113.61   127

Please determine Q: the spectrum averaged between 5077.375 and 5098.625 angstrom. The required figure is 119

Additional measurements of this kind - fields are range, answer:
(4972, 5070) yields 117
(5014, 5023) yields 104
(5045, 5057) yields 113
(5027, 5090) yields 118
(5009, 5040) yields 114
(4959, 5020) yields 117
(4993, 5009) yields 118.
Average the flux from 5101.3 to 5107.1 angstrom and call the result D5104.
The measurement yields 115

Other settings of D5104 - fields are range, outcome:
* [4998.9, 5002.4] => 109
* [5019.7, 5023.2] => 108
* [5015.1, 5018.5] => 107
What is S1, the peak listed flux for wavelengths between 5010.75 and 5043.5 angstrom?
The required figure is 146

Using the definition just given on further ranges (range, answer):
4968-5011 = 166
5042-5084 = 155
